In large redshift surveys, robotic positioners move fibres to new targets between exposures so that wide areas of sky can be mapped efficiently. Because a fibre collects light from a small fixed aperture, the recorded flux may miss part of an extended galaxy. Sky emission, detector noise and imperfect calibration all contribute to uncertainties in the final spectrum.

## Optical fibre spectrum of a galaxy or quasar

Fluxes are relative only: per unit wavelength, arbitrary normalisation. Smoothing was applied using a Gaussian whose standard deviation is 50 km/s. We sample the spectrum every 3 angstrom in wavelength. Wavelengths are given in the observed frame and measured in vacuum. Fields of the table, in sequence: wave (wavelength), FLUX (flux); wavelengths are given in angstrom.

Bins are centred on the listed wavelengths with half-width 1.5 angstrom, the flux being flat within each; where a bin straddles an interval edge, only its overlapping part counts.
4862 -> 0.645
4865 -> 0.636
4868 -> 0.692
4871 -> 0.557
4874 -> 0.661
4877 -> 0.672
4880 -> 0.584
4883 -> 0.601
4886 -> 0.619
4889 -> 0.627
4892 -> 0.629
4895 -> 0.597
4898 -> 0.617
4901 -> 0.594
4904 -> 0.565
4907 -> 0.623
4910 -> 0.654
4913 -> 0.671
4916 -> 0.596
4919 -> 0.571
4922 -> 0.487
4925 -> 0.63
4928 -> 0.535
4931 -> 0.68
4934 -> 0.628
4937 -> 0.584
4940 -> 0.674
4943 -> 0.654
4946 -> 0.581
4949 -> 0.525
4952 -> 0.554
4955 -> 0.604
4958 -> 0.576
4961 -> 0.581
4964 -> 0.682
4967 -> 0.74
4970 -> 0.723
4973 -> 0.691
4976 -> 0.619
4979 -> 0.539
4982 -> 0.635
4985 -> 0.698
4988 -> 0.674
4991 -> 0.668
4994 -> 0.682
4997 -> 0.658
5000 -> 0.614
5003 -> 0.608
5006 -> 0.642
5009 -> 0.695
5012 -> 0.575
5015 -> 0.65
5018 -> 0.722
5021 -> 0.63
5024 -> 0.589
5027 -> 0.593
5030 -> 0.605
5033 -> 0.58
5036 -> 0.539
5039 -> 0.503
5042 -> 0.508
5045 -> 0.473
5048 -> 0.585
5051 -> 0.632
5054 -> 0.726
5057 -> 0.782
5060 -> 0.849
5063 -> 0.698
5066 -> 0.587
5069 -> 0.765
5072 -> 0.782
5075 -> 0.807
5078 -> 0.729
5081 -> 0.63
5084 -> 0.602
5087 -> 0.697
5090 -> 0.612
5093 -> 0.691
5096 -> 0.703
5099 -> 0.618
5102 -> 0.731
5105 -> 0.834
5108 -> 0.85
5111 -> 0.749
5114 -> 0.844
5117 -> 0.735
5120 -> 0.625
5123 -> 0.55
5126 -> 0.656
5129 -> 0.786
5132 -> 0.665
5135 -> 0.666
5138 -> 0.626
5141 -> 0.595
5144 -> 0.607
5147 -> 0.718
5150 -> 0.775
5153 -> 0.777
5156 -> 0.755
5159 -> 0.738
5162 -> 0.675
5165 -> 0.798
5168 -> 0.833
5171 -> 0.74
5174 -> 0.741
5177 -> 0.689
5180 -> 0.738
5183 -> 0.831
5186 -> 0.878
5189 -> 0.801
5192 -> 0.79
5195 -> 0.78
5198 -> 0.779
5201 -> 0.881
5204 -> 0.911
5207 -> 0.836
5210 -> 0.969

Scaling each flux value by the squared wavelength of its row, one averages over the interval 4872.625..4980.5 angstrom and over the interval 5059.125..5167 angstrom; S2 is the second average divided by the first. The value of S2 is 1.24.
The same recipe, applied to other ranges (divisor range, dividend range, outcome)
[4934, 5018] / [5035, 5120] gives 1.13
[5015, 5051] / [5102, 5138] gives 1.28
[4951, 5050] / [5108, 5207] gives 1.28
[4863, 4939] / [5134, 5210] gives 1.39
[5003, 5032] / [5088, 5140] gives 1.15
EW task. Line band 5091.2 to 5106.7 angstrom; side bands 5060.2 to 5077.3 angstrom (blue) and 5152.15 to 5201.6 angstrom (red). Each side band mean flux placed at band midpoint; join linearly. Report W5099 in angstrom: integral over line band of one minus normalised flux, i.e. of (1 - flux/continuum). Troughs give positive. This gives 0.7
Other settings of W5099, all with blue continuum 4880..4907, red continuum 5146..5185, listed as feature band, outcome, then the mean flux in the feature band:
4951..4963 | 1.1 angstrom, 0.584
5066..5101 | 1.0 angstrom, 0.69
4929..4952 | 0.7 angstrom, 0.612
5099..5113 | -1.0 angstrom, 0.774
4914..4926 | 0.9 angstrom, 0.573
